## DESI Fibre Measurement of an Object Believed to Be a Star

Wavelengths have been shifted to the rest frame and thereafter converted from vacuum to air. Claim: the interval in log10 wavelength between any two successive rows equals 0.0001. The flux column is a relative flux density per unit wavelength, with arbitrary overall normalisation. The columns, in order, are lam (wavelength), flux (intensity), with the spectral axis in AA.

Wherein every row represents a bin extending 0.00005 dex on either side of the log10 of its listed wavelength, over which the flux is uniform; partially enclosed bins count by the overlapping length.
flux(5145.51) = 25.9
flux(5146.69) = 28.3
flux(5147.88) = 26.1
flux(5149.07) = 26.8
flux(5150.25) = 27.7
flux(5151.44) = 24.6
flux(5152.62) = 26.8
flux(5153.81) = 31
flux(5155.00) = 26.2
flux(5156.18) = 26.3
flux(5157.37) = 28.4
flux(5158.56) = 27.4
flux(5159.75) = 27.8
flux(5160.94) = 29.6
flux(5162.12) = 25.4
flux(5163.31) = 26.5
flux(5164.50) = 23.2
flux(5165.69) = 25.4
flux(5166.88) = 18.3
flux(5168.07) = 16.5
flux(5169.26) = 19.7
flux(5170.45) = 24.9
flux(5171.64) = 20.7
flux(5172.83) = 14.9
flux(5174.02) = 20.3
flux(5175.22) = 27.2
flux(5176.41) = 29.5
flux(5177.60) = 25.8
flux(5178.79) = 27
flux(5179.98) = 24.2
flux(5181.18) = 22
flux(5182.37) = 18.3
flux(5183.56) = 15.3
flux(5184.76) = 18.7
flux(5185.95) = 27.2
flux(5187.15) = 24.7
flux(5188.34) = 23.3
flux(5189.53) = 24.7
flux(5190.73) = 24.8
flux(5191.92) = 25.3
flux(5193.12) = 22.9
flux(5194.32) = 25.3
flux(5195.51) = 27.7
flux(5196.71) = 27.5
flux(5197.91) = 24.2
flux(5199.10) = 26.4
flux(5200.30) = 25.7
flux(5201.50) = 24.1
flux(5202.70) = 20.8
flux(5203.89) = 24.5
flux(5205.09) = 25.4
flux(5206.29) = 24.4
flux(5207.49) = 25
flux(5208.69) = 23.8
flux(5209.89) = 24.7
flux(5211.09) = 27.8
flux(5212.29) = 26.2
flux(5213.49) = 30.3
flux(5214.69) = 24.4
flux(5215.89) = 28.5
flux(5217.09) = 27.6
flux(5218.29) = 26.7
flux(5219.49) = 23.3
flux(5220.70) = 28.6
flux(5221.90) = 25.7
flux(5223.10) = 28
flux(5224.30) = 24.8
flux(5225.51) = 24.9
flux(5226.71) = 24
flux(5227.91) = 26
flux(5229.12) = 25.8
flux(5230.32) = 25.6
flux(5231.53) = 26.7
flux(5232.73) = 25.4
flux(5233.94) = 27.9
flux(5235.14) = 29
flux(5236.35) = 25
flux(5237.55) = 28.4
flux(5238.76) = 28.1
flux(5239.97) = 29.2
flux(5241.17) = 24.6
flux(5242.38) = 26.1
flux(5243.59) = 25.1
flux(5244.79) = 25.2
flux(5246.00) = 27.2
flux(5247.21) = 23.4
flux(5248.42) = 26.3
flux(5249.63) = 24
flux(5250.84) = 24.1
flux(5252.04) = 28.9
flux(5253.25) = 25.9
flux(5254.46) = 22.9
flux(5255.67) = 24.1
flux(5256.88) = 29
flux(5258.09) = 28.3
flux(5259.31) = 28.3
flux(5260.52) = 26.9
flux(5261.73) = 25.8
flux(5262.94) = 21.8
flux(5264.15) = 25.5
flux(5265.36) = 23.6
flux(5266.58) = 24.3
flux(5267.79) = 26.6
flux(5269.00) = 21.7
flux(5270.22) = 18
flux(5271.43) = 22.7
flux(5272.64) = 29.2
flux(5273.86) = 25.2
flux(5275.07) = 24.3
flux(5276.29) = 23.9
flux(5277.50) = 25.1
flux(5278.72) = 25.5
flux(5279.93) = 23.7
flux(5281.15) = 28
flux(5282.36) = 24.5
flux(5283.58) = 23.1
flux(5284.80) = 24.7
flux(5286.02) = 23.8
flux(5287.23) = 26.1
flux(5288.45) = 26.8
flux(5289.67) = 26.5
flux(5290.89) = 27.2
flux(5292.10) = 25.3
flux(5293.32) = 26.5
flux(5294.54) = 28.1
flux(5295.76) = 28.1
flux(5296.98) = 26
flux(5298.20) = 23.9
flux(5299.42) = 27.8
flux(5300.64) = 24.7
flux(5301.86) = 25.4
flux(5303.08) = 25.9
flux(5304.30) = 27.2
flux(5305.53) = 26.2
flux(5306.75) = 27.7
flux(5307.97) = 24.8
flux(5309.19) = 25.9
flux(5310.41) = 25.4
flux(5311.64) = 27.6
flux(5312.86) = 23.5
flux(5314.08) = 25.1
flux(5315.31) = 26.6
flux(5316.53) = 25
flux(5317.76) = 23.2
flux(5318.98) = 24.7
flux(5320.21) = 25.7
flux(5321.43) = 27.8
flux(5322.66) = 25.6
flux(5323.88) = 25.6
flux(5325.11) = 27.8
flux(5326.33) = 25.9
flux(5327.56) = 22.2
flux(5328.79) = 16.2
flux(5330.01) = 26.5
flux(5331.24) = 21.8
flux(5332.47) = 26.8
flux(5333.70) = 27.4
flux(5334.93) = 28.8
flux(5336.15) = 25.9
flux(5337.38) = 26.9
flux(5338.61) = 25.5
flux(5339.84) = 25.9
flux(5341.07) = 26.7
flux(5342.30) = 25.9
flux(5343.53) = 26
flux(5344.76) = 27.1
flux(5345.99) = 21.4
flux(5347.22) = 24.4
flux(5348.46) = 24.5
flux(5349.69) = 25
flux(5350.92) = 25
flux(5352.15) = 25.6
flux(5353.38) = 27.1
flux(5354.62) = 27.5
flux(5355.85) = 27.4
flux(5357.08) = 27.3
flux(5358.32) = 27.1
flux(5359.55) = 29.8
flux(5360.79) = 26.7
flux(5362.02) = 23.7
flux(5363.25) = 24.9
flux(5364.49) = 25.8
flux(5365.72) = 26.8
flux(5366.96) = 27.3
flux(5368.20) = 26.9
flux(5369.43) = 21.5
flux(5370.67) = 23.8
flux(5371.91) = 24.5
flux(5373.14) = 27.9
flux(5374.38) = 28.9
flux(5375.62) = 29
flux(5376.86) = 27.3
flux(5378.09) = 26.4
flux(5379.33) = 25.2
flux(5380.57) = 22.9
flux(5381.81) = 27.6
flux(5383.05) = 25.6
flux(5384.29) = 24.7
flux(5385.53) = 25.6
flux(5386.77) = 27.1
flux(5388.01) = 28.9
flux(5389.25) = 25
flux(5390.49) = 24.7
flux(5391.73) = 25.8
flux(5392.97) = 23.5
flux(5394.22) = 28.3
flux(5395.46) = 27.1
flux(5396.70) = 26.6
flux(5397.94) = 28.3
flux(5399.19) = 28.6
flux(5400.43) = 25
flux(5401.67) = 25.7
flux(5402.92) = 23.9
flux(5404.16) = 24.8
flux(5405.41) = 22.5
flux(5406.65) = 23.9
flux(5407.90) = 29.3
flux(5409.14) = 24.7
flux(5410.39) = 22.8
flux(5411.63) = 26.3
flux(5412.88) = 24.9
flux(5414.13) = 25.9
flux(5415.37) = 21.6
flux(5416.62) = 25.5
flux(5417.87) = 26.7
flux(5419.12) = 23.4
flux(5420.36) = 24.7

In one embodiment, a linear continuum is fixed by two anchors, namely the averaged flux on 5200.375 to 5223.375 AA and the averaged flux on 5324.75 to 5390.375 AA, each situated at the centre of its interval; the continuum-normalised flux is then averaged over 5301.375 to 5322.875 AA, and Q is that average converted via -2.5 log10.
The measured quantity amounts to 0.00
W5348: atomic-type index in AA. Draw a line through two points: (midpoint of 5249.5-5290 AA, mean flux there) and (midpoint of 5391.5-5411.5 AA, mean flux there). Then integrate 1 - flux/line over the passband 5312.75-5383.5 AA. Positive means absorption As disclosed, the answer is -0.77 AA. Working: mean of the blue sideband 25.1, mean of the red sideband 25.7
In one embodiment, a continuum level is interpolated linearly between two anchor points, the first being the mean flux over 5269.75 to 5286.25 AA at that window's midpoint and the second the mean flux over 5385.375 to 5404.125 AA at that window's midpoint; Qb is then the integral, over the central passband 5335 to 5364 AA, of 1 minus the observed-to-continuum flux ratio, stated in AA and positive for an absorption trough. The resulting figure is -0.5 AA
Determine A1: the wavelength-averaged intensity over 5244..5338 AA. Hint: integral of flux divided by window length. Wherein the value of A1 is 25.4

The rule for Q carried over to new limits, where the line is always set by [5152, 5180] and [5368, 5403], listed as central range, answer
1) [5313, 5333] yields 0.04 mag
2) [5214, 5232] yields -0.04 mag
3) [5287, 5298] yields -0.05 mag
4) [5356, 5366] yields -0.03 mag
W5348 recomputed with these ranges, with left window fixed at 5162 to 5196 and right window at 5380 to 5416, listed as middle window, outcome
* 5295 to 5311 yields -1.1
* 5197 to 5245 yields -5.0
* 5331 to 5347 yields -0.7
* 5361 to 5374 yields -0.1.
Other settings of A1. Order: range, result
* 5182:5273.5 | 25.3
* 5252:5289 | 25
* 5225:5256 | 25.9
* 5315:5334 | 24.9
